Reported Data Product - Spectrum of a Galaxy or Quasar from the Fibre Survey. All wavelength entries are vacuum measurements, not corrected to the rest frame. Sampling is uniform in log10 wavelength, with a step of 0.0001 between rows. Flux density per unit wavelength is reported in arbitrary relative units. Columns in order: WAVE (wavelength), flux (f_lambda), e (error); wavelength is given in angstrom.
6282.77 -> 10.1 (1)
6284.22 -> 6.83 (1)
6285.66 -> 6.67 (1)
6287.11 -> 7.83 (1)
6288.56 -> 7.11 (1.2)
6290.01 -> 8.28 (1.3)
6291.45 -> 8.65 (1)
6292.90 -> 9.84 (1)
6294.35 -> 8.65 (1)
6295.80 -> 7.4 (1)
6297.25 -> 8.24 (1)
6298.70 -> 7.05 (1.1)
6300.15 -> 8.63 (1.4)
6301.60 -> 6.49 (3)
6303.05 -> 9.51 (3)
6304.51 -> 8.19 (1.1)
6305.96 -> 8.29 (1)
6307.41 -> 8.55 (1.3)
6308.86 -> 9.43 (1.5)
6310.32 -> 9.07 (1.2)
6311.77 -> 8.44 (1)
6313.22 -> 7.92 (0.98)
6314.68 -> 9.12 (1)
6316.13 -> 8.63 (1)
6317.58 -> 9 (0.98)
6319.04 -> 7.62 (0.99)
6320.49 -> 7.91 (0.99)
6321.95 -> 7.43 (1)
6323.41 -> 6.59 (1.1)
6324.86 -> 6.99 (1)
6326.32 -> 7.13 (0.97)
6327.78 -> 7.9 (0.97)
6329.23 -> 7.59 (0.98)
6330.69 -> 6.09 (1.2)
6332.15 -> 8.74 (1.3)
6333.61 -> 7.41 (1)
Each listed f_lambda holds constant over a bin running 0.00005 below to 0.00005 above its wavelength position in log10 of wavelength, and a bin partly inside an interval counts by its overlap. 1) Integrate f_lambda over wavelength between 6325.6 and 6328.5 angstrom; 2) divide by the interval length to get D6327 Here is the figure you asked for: 7.51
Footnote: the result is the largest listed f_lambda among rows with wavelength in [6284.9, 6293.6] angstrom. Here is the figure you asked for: 9.84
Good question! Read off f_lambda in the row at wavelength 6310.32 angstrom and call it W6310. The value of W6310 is 9.07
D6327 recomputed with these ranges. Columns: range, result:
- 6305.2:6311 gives 8.83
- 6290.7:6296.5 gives 8.65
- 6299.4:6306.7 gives 8.22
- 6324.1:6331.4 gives 7.14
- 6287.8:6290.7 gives 7.68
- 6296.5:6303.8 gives 7.98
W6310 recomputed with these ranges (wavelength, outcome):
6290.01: 8.28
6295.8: 7.4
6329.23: 7.59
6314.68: 9.12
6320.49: 7.91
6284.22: 6.83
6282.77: 10.1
